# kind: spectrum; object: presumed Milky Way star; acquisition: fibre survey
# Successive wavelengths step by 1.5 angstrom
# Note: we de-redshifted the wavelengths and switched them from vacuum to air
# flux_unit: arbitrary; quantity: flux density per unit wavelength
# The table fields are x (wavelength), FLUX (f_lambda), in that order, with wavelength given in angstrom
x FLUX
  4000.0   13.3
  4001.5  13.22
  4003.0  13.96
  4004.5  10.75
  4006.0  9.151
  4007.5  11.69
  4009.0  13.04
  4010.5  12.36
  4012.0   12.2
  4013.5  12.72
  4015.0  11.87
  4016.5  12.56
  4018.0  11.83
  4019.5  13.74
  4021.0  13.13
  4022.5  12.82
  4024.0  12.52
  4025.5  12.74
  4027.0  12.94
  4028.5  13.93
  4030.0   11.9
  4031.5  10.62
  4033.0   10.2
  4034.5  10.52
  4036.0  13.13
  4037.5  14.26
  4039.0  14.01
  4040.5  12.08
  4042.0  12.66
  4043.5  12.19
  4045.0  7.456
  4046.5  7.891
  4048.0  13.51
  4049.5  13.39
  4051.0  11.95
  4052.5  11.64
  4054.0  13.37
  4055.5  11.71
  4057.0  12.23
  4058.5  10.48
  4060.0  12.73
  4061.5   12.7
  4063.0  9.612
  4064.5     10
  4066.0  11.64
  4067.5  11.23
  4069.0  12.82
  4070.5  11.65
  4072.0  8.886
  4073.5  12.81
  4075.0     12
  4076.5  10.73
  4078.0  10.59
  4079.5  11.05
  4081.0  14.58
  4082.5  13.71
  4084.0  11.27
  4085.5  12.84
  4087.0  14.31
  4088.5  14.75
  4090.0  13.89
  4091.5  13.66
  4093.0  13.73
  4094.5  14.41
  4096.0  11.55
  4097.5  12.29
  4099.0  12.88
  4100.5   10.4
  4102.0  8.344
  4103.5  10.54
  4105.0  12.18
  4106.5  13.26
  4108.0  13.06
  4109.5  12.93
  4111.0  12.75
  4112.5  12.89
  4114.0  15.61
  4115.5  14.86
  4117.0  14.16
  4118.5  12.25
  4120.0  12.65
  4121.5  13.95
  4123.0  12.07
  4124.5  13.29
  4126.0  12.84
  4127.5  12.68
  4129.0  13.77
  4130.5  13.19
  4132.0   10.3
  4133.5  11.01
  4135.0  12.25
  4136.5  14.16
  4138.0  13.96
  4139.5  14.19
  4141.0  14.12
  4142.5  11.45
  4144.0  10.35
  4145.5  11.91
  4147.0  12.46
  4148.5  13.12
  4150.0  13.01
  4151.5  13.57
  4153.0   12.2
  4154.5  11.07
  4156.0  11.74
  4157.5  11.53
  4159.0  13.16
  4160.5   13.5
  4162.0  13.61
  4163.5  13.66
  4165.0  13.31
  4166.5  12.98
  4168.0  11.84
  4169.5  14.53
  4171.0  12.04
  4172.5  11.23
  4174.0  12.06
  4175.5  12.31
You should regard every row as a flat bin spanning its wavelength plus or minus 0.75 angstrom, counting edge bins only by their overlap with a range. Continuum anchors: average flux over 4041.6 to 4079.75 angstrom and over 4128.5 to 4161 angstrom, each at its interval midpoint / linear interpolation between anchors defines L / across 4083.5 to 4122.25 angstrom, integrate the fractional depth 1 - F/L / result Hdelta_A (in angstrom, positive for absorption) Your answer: -3.04 angstrom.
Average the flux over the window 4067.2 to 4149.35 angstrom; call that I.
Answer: 12.6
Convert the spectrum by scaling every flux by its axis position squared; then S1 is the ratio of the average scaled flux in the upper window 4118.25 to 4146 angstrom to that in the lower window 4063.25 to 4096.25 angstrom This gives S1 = 1.05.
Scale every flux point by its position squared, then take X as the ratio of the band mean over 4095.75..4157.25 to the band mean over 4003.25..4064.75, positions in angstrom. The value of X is 1.1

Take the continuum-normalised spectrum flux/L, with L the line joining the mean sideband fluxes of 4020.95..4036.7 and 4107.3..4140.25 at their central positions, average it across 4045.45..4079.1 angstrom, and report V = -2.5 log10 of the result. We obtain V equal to 0.093 mag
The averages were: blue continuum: 12.2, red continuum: 13.1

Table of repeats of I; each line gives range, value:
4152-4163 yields 12.5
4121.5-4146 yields 12.6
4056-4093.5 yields 12.1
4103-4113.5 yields 12.6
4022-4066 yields 11.9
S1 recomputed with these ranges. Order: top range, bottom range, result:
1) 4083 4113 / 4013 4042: 1.04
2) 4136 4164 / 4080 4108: 1.03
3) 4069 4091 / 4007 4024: 1.02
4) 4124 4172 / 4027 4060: 1.12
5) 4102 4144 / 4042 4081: 1.16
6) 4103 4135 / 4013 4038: 1.09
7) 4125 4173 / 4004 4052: 1.11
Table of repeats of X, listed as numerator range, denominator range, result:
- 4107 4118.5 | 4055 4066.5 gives 1.23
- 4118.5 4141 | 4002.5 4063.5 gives 1.12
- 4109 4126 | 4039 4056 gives 1.18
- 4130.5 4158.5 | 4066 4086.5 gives 1.08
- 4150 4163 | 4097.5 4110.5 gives 1.10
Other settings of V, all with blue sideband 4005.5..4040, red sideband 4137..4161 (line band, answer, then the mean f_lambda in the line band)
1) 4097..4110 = 0.07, 11.7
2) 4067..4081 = 0.09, 11.5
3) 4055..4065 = 0.10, 11.4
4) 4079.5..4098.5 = -0.07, 13.3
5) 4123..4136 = 0.01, 12.4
